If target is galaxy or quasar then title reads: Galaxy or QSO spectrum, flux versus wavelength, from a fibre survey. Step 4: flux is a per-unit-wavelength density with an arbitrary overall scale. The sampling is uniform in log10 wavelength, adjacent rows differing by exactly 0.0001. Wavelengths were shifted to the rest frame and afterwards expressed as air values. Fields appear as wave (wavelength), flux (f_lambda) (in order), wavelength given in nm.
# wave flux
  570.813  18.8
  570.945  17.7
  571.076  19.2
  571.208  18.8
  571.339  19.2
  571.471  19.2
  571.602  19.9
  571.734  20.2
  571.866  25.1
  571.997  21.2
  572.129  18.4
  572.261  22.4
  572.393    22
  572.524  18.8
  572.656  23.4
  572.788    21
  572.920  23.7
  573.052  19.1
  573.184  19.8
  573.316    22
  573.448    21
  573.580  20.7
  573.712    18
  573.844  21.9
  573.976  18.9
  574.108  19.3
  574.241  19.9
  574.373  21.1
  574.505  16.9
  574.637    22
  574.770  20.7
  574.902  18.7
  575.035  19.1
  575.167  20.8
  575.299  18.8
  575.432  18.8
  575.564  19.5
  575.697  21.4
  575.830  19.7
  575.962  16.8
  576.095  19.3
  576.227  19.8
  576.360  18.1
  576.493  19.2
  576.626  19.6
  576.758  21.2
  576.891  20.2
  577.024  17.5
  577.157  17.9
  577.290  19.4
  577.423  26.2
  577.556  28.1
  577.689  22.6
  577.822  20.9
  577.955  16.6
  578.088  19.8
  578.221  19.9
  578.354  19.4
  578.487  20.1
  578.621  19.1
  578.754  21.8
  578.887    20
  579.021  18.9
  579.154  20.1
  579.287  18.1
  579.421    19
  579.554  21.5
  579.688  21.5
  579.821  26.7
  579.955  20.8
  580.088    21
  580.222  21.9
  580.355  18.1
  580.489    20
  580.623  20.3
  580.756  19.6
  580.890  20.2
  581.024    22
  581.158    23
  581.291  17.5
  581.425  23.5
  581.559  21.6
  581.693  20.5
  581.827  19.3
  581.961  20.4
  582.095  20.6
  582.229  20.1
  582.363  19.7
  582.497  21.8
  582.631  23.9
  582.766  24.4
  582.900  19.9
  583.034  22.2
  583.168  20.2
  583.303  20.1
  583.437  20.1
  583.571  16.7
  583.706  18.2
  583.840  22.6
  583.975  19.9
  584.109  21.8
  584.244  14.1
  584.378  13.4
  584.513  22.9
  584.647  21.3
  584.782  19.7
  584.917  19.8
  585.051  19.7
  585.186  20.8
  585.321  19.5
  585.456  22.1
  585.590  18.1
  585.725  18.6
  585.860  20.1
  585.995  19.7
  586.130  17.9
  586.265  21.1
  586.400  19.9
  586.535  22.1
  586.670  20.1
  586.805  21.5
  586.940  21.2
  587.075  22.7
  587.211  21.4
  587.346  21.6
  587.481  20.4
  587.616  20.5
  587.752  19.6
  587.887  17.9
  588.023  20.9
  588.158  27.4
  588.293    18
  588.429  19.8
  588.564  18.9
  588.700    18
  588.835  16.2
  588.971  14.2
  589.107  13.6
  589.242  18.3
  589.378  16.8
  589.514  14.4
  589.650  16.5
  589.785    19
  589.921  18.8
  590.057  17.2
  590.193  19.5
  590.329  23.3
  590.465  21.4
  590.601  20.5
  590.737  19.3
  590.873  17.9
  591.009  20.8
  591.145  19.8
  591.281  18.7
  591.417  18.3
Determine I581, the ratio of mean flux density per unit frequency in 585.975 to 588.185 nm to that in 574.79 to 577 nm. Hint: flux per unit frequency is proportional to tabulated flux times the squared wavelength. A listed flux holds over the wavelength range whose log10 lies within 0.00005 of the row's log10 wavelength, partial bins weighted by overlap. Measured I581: 1.1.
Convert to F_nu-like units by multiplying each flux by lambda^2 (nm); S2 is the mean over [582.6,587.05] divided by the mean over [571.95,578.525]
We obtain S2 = 1.03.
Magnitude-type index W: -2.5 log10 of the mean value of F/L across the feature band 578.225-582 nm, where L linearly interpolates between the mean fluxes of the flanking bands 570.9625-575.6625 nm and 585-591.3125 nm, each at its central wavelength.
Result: -0.04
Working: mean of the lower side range 20.3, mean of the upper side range 19.5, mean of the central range 20.6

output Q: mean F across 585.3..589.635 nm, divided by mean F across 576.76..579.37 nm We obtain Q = 0.95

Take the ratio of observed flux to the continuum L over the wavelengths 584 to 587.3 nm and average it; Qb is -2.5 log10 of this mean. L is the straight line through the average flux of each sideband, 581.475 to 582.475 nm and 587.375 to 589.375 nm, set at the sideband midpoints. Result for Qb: -0.03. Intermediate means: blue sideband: 20.4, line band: 20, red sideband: 18.8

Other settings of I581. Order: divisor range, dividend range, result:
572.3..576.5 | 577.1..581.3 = 1.05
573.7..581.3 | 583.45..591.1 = 0.99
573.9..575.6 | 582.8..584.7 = 1.03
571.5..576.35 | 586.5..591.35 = 1.01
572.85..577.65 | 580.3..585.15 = 1.03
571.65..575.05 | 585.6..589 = 1.02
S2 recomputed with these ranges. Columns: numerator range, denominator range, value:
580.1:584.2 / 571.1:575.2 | 1.04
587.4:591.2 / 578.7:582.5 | 0.94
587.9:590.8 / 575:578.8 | 0.97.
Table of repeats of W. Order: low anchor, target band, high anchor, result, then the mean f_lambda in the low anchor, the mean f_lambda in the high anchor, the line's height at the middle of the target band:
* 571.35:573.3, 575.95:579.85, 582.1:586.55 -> 0.01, 21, 20.1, 20.6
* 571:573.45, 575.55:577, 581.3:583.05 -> 0.08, 20.7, 21.2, 20.9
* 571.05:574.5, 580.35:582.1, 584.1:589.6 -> -0.04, 20.5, 19.4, 19.8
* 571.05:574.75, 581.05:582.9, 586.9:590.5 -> -0.08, 20.5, 19.1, 19.7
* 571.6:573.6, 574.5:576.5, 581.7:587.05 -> 0.08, 21.2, 20.2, 21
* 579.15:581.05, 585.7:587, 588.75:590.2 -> -0.13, 20.7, 16.7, 18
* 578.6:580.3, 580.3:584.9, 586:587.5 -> 0.03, 20.8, 20.9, 20.8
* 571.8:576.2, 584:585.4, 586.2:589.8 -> 0.01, 20.3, 19.3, 19.6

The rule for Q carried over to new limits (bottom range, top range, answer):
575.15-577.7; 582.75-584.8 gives 0.98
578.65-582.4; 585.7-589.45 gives 0.95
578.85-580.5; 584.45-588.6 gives 0.99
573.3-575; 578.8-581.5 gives 1.03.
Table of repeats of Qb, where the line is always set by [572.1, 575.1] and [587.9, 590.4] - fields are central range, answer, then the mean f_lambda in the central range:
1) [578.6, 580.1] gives -0.06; 20.8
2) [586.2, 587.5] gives -0.14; 21.2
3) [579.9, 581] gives -0.04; 20.3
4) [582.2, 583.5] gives -0.11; 21.3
